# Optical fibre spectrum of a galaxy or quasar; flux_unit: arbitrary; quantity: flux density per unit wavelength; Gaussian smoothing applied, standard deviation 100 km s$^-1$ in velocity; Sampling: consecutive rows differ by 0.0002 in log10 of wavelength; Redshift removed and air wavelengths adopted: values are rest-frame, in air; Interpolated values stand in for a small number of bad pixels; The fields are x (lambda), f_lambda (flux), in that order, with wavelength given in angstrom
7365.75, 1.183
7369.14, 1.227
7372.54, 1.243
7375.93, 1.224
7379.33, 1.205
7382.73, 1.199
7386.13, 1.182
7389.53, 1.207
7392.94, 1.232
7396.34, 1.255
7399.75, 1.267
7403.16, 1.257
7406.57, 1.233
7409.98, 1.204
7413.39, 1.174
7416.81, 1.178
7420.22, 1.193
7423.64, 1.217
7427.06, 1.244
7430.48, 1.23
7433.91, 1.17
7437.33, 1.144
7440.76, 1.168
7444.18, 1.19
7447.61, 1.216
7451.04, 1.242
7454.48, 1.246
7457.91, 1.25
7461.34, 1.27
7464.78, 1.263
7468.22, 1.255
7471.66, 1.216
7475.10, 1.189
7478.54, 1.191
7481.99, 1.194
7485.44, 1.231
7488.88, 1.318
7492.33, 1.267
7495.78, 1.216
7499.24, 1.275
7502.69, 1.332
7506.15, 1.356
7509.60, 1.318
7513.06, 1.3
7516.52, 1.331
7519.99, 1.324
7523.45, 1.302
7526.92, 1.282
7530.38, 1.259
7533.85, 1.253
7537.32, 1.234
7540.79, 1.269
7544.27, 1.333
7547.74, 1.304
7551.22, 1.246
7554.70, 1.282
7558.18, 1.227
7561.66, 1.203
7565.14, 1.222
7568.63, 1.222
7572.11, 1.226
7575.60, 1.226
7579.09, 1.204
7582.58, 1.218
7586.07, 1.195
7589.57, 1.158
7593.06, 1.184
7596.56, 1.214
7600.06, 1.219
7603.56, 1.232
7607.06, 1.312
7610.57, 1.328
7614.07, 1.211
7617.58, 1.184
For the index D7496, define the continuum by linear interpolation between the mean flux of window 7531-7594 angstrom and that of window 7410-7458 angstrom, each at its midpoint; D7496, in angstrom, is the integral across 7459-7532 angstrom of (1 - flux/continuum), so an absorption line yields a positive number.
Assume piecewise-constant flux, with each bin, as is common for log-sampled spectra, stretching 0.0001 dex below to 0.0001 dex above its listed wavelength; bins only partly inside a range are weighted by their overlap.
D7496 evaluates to -3.2 angstrom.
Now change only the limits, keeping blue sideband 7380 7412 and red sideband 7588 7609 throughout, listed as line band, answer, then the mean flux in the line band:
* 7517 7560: -1.9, 1.28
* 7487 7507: -1.1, 1.29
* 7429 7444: 0.6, 1.18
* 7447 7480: -0.3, 1.23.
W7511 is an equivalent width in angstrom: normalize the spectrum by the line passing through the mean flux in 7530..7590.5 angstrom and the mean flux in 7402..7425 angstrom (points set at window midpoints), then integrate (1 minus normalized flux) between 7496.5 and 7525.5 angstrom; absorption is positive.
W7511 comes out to -2.0 angstrom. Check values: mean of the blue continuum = 1.21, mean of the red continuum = 1.24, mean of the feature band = 1.31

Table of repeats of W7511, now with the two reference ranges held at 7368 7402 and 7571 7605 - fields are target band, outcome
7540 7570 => -1.2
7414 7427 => 0.2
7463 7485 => 0.0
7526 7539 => -0.5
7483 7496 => -0.5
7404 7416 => 0.2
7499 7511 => -1.1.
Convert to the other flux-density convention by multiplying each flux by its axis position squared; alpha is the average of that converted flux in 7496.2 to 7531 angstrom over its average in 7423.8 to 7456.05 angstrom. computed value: 1.1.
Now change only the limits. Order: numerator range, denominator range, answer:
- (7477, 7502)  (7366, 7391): 1.06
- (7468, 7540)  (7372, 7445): 1.08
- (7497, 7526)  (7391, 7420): 1.11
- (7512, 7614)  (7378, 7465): 1.07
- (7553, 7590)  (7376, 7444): 1.05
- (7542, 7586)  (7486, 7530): 0.97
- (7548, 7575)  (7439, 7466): 1.03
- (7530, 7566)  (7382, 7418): 1.07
